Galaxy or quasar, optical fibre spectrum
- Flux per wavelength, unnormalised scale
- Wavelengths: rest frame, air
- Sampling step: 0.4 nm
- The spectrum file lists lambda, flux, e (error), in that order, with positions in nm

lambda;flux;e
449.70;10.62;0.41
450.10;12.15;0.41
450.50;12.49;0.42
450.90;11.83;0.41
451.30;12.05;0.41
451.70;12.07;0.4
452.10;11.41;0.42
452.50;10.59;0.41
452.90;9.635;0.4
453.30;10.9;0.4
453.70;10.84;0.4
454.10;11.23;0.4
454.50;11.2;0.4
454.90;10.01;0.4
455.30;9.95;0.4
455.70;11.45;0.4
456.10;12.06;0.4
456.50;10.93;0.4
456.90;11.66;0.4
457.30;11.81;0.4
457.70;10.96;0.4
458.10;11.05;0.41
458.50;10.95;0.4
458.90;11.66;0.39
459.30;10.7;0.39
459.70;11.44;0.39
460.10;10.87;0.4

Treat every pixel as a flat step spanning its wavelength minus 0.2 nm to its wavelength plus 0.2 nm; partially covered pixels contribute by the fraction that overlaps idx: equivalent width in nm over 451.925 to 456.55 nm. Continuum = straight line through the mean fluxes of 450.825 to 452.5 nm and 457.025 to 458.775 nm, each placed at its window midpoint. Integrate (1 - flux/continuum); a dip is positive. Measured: 0.26 nm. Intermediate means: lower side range 11.7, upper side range 11.2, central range 10.8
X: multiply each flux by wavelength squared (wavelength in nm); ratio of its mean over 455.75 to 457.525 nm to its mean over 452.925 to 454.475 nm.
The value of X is 1.1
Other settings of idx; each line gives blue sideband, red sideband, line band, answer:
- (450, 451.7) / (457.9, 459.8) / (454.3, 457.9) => 0.11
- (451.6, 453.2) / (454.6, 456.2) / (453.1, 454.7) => -0.03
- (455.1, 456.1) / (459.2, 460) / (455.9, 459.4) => -0.09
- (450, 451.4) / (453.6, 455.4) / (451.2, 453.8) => 0.09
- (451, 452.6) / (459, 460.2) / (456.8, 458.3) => -0.02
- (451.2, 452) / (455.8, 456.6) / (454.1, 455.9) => 0.15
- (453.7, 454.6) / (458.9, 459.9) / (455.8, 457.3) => -0.06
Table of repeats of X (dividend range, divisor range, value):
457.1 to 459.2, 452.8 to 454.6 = 1.06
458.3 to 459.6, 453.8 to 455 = 1.04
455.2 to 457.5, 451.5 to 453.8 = 1.06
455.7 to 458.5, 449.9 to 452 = 0.97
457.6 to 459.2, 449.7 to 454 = 1.01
